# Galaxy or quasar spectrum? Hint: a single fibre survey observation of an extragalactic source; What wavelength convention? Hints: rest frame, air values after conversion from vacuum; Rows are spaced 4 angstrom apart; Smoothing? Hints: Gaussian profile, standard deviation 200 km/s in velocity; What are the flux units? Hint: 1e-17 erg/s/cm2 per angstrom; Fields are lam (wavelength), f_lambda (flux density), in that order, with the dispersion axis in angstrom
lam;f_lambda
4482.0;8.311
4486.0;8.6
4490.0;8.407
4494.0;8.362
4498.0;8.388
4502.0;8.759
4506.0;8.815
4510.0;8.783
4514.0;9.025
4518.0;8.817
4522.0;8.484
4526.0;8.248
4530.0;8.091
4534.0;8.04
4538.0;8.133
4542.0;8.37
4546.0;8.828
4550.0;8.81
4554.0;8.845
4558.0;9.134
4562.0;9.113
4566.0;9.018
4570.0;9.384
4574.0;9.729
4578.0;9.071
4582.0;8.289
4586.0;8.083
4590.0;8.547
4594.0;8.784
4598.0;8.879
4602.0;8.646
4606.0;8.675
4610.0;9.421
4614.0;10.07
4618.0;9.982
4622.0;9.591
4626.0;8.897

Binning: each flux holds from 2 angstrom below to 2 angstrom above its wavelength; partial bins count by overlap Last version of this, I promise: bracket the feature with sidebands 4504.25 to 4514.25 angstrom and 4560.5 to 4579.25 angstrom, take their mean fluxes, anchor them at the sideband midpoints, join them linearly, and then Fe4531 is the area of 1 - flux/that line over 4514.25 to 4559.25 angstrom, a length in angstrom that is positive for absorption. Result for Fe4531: 2.5 angstrom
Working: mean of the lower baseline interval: 8.85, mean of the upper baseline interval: 9.27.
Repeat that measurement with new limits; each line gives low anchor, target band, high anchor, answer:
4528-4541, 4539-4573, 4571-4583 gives -1.24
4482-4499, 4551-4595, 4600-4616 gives 0.29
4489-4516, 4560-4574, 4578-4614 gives -0.83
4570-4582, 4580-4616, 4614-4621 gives 2.96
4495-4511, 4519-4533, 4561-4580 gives 0.90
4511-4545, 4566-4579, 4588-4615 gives -0.91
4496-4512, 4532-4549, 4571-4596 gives 0.70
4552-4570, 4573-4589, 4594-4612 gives 0.47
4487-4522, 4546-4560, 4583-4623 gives -0.11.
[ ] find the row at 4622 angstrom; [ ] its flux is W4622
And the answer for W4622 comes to 9.591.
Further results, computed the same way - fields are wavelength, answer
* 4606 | 8.675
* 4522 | 8.484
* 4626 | 8.897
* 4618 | 9.982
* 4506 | 8.815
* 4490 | 8.407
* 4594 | 8.784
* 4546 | 8.828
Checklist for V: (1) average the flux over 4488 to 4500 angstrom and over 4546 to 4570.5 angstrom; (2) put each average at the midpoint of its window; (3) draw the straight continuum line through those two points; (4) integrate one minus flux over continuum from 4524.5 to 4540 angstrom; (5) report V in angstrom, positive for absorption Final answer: 1.1 angstrom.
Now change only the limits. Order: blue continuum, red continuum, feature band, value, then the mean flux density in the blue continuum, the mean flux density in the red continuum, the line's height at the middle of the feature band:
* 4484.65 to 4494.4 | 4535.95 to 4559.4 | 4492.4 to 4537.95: 0.2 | 8.46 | 8.67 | 8.56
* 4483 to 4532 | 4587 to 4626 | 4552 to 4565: -0.3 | 8.56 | 9.13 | 8.86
